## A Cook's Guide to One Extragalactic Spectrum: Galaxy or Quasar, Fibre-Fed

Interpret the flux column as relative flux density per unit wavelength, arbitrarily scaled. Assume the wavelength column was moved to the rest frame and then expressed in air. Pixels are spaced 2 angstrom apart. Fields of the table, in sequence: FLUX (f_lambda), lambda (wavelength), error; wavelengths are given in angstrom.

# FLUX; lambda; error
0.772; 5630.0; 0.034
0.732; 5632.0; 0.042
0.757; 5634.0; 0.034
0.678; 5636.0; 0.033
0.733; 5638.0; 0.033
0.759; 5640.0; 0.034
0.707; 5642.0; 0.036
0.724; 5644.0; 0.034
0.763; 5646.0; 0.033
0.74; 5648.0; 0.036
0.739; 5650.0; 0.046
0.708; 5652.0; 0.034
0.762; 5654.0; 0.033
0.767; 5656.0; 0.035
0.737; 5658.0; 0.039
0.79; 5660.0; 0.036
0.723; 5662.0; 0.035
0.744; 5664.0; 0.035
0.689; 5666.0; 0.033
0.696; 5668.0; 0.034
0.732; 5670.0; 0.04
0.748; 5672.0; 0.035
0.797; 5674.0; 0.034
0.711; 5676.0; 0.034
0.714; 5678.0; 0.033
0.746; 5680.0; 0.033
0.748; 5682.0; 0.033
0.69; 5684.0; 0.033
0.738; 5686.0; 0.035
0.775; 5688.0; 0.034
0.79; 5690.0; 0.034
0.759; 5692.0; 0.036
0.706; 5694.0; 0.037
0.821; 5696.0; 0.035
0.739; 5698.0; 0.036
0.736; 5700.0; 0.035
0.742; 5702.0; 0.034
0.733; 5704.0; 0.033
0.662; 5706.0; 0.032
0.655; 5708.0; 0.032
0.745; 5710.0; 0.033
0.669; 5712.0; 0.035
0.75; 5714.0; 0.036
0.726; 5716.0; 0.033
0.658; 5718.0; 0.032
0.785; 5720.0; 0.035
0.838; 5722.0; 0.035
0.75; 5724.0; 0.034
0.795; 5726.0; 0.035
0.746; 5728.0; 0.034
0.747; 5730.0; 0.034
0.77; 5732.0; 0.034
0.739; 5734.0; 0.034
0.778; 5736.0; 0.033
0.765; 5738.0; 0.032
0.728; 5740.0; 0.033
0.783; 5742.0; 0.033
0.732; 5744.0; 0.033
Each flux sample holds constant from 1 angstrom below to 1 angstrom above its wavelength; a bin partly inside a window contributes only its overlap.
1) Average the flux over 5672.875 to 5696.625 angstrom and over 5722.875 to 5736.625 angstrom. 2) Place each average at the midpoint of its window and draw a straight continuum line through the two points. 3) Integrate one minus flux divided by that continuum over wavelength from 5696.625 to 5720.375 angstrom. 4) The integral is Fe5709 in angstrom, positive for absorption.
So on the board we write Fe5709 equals 1.21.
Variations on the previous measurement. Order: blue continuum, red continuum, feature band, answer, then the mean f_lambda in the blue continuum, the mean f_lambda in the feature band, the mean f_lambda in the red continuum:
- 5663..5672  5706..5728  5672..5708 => -0.68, 0.719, 0.739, 0.734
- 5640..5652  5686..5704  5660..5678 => 0.29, 0.734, 0.732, 0.756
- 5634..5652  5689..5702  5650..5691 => 0.24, 0.731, 0.74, 0.757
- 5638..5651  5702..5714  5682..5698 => -0.92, 0.738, 0.753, 0.702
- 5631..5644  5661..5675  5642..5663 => -0.39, 0.727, 0.743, 0.733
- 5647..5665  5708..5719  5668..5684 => -0.11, 0.746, 0.736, 0.705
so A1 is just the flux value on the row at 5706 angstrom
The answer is 0.662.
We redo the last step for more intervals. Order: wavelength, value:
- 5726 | 0.795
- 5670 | 0.732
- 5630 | 0.772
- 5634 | 0.757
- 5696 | 0.821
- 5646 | 0.763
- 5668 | 0.696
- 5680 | 0.746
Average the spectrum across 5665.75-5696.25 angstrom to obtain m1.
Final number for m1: 0.741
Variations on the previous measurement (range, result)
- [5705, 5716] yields 0.699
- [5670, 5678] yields 0.745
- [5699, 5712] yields 0.709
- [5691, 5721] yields 0.726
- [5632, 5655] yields 0.734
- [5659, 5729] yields 0.738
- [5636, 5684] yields 0.736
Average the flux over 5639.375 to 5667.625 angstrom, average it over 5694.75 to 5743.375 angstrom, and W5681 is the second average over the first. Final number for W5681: 1.01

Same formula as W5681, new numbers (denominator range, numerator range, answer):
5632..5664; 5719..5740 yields 1.04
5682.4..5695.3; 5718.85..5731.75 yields 1.04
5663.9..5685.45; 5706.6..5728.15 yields 1.01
